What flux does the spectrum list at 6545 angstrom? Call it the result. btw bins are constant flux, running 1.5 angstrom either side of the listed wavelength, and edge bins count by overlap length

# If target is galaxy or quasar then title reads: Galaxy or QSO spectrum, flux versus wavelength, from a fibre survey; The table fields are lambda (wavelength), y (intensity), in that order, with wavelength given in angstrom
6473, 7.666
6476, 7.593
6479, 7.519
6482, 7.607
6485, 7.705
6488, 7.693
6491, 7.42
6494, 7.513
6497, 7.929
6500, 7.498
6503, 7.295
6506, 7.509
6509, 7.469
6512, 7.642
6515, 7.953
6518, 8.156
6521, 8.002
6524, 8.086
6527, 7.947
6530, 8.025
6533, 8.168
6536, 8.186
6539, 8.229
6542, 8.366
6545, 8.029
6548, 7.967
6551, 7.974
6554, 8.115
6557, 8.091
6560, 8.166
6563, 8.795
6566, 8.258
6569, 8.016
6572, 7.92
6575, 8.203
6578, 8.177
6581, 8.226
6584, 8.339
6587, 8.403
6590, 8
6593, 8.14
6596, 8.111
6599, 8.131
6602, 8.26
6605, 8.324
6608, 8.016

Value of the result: 8.029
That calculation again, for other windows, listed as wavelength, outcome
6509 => 7.469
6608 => 8.016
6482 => 7.607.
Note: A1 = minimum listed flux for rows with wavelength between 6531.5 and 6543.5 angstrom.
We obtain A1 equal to 8.168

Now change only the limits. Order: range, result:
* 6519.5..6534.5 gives 7.947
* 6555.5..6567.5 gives 8.091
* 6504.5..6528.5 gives 7.469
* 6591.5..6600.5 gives 8.111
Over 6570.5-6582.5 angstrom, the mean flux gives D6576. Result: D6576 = 8.13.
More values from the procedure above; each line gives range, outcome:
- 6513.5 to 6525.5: 8.05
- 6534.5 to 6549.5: 8.16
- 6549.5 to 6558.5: 8.06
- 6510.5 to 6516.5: 7.8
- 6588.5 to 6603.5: 8.13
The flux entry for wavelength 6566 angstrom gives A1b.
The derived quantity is 8.258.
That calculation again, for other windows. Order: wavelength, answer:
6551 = 7.974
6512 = 7.642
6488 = 7.693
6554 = 8.115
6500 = 7.498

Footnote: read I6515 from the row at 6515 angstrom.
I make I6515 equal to 7.953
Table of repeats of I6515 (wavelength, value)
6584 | 8.339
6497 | 7.929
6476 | 7.593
